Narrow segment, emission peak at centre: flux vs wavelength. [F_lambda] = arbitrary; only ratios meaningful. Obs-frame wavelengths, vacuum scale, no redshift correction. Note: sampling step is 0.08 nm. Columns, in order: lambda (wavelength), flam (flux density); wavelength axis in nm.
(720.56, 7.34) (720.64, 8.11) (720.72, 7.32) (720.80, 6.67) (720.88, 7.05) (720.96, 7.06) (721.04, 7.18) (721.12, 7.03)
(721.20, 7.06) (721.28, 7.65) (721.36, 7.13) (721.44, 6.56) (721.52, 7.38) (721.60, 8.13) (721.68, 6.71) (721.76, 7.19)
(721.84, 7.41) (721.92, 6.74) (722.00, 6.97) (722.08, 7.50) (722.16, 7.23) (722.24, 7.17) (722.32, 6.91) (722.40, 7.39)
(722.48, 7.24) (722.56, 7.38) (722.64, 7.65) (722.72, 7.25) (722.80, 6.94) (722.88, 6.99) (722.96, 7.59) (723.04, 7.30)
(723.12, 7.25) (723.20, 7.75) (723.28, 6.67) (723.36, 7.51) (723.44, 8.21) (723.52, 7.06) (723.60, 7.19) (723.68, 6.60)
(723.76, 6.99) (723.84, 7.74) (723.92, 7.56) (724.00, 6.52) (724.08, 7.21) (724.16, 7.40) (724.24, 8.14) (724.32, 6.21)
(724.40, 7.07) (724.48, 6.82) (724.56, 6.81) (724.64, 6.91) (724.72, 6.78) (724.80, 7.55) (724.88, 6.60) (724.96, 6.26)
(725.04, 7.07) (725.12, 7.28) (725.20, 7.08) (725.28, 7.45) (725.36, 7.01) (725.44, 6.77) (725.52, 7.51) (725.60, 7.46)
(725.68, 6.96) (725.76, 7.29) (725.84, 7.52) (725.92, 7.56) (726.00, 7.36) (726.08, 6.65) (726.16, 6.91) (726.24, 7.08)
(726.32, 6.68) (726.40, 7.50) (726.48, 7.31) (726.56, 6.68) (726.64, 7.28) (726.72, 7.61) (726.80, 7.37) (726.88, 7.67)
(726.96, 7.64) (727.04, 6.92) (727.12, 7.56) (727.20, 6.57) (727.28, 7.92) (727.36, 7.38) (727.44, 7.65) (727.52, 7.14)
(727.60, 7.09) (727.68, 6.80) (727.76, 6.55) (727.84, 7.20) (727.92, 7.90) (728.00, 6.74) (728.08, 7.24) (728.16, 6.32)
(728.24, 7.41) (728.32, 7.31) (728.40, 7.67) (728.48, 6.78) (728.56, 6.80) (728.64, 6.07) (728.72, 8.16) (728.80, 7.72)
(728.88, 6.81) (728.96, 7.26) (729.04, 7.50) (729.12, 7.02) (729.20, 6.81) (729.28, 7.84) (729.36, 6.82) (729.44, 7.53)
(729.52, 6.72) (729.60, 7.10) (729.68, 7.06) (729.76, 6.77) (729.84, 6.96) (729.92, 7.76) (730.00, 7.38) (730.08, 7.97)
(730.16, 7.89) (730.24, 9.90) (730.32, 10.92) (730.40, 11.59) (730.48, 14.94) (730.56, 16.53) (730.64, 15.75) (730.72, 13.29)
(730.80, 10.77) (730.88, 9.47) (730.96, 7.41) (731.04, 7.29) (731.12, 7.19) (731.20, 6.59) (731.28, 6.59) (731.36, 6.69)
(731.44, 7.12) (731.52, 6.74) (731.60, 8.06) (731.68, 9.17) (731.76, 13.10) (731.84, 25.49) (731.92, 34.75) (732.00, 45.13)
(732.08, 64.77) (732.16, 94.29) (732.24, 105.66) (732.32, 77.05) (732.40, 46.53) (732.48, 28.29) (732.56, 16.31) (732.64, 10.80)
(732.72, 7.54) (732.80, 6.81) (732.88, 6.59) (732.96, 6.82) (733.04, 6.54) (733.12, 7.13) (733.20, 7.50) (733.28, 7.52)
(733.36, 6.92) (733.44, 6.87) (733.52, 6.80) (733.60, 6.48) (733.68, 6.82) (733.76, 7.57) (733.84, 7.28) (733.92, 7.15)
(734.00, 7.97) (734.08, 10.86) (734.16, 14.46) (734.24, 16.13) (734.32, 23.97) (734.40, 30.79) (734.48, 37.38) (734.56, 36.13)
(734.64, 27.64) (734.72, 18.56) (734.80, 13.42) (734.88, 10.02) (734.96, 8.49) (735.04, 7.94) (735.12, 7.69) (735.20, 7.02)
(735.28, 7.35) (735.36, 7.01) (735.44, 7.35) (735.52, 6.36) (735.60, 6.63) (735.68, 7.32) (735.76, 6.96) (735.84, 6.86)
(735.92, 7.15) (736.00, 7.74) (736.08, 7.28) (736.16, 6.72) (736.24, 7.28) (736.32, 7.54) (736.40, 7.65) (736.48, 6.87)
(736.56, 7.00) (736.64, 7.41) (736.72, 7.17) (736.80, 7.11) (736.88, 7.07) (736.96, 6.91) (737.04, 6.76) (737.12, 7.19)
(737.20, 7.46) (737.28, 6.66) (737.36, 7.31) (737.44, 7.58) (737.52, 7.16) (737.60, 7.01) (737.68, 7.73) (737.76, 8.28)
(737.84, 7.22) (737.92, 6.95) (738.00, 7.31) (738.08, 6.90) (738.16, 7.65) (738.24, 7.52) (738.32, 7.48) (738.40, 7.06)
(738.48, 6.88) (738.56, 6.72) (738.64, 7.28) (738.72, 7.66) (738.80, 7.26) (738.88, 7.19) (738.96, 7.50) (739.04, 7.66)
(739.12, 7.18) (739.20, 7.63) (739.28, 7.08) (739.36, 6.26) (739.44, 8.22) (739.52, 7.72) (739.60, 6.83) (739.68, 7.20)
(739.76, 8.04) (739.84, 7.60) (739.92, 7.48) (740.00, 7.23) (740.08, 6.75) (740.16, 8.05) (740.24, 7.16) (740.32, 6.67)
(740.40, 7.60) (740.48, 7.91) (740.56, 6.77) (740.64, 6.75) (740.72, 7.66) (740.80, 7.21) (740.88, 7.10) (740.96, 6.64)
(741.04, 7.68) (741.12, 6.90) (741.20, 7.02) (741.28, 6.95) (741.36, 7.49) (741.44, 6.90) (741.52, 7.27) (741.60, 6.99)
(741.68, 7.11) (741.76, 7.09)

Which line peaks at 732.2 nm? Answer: Halpha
